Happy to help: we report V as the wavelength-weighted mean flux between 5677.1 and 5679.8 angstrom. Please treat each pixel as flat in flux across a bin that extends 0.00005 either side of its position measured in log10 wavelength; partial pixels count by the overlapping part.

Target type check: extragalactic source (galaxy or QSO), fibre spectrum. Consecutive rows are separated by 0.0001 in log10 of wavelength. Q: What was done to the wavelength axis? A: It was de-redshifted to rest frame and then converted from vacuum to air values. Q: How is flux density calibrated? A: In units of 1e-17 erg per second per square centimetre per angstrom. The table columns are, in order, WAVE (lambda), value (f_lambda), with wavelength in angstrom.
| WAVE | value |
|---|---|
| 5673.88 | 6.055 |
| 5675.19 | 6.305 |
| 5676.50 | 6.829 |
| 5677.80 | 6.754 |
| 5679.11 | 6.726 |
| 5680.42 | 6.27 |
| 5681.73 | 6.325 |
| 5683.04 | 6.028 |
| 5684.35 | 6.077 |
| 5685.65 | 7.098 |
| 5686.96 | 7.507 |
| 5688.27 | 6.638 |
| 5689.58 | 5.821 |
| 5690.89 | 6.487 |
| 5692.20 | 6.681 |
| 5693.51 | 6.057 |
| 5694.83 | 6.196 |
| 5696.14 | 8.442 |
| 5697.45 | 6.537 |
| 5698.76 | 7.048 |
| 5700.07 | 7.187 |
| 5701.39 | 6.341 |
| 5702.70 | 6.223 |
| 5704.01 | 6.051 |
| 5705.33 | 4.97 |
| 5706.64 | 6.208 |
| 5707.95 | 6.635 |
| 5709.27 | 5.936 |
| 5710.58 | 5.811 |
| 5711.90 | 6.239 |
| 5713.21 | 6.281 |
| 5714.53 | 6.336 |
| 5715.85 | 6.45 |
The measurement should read 6.74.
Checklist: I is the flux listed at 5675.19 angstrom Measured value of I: 6.305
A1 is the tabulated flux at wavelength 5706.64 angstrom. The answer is 6.208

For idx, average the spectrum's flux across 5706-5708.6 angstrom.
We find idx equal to 6.43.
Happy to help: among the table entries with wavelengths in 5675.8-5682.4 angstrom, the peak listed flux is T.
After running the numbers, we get 6.829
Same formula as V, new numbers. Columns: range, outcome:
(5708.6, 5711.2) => 5.87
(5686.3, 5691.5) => 6.61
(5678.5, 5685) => 6.28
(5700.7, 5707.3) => 5.96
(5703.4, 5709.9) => 5.96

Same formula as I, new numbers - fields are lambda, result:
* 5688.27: 6.638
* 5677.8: 6.754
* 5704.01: 6.051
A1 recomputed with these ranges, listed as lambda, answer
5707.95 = 6.635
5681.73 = 6.325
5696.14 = 8.442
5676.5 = 6.829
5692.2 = 6.681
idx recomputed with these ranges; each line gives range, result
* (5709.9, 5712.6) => 6.04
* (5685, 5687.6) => 7.31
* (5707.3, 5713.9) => 6.18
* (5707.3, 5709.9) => 6.27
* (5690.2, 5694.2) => 6.39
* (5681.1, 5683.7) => 6.17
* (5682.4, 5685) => 6.06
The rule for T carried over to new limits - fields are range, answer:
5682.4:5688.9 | 7.507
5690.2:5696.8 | 8.442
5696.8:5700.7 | 7.187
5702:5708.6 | 6.635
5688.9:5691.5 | 6.487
